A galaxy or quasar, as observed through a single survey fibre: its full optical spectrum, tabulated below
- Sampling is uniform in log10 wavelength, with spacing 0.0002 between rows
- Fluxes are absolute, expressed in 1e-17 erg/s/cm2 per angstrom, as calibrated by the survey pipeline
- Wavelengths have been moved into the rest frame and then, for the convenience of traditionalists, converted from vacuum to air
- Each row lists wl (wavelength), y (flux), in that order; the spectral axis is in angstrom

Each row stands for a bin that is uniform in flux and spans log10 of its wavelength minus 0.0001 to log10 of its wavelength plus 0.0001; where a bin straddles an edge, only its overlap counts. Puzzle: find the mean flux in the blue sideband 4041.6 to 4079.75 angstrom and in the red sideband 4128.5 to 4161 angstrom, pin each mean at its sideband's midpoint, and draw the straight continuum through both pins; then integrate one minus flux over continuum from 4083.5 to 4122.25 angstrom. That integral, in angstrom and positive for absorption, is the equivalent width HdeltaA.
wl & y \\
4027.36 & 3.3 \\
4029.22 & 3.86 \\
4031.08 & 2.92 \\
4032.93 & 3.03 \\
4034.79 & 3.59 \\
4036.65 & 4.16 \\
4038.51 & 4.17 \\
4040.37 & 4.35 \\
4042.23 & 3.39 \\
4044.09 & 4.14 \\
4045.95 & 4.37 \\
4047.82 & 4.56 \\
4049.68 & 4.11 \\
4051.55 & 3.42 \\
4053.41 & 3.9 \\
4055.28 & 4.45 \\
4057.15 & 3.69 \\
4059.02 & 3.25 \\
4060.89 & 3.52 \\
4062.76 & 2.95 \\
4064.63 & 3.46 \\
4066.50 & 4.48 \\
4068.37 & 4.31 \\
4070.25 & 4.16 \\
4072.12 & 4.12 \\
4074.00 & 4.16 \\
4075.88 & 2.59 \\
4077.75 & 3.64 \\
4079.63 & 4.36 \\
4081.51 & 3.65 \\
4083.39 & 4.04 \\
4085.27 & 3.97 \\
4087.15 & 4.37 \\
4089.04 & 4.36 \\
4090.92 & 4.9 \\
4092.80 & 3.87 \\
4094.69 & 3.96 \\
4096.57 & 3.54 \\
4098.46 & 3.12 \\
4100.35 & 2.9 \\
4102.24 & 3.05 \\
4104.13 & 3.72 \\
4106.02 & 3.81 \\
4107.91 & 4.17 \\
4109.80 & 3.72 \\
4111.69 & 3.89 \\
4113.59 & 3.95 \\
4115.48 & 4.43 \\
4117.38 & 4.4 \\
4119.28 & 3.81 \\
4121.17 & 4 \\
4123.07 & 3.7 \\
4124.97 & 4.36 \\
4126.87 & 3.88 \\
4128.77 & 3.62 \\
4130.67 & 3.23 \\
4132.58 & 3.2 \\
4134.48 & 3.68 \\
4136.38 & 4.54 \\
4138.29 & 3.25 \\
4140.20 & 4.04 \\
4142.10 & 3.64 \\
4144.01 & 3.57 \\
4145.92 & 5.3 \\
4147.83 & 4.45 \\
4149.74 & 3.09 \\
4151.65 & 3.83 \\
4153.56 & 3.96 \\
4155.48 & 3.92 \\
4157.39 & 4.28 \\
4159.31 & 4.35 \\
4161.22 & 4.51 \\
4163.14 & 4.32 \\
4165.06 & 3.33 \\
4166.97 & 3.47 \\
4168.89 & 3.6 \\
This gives -0.24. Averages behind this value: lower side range 3.85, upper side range 3.9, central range 3.9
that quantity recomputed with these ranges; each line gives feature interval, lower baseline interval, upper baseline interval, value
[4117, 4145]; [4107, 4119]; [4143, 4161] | 2.07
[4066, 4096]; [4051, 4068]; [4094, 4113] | -3.26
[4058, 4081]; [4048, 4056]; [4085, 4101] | 1.26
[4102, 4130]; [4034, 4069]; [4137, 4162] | 0.45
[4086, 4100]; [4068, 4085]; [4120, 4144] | -0.45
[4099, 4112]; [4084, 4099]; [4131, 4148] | 1.36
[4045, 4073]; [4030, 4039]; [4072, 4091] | -1.12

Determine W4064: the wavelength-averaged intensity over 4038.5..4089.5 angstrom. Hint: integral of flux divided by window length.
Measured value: 3.92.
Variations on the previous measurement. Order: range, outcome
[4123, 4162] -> 3.93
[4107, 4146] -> 3.89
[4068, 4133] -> 3.86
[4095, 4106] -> 3.35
